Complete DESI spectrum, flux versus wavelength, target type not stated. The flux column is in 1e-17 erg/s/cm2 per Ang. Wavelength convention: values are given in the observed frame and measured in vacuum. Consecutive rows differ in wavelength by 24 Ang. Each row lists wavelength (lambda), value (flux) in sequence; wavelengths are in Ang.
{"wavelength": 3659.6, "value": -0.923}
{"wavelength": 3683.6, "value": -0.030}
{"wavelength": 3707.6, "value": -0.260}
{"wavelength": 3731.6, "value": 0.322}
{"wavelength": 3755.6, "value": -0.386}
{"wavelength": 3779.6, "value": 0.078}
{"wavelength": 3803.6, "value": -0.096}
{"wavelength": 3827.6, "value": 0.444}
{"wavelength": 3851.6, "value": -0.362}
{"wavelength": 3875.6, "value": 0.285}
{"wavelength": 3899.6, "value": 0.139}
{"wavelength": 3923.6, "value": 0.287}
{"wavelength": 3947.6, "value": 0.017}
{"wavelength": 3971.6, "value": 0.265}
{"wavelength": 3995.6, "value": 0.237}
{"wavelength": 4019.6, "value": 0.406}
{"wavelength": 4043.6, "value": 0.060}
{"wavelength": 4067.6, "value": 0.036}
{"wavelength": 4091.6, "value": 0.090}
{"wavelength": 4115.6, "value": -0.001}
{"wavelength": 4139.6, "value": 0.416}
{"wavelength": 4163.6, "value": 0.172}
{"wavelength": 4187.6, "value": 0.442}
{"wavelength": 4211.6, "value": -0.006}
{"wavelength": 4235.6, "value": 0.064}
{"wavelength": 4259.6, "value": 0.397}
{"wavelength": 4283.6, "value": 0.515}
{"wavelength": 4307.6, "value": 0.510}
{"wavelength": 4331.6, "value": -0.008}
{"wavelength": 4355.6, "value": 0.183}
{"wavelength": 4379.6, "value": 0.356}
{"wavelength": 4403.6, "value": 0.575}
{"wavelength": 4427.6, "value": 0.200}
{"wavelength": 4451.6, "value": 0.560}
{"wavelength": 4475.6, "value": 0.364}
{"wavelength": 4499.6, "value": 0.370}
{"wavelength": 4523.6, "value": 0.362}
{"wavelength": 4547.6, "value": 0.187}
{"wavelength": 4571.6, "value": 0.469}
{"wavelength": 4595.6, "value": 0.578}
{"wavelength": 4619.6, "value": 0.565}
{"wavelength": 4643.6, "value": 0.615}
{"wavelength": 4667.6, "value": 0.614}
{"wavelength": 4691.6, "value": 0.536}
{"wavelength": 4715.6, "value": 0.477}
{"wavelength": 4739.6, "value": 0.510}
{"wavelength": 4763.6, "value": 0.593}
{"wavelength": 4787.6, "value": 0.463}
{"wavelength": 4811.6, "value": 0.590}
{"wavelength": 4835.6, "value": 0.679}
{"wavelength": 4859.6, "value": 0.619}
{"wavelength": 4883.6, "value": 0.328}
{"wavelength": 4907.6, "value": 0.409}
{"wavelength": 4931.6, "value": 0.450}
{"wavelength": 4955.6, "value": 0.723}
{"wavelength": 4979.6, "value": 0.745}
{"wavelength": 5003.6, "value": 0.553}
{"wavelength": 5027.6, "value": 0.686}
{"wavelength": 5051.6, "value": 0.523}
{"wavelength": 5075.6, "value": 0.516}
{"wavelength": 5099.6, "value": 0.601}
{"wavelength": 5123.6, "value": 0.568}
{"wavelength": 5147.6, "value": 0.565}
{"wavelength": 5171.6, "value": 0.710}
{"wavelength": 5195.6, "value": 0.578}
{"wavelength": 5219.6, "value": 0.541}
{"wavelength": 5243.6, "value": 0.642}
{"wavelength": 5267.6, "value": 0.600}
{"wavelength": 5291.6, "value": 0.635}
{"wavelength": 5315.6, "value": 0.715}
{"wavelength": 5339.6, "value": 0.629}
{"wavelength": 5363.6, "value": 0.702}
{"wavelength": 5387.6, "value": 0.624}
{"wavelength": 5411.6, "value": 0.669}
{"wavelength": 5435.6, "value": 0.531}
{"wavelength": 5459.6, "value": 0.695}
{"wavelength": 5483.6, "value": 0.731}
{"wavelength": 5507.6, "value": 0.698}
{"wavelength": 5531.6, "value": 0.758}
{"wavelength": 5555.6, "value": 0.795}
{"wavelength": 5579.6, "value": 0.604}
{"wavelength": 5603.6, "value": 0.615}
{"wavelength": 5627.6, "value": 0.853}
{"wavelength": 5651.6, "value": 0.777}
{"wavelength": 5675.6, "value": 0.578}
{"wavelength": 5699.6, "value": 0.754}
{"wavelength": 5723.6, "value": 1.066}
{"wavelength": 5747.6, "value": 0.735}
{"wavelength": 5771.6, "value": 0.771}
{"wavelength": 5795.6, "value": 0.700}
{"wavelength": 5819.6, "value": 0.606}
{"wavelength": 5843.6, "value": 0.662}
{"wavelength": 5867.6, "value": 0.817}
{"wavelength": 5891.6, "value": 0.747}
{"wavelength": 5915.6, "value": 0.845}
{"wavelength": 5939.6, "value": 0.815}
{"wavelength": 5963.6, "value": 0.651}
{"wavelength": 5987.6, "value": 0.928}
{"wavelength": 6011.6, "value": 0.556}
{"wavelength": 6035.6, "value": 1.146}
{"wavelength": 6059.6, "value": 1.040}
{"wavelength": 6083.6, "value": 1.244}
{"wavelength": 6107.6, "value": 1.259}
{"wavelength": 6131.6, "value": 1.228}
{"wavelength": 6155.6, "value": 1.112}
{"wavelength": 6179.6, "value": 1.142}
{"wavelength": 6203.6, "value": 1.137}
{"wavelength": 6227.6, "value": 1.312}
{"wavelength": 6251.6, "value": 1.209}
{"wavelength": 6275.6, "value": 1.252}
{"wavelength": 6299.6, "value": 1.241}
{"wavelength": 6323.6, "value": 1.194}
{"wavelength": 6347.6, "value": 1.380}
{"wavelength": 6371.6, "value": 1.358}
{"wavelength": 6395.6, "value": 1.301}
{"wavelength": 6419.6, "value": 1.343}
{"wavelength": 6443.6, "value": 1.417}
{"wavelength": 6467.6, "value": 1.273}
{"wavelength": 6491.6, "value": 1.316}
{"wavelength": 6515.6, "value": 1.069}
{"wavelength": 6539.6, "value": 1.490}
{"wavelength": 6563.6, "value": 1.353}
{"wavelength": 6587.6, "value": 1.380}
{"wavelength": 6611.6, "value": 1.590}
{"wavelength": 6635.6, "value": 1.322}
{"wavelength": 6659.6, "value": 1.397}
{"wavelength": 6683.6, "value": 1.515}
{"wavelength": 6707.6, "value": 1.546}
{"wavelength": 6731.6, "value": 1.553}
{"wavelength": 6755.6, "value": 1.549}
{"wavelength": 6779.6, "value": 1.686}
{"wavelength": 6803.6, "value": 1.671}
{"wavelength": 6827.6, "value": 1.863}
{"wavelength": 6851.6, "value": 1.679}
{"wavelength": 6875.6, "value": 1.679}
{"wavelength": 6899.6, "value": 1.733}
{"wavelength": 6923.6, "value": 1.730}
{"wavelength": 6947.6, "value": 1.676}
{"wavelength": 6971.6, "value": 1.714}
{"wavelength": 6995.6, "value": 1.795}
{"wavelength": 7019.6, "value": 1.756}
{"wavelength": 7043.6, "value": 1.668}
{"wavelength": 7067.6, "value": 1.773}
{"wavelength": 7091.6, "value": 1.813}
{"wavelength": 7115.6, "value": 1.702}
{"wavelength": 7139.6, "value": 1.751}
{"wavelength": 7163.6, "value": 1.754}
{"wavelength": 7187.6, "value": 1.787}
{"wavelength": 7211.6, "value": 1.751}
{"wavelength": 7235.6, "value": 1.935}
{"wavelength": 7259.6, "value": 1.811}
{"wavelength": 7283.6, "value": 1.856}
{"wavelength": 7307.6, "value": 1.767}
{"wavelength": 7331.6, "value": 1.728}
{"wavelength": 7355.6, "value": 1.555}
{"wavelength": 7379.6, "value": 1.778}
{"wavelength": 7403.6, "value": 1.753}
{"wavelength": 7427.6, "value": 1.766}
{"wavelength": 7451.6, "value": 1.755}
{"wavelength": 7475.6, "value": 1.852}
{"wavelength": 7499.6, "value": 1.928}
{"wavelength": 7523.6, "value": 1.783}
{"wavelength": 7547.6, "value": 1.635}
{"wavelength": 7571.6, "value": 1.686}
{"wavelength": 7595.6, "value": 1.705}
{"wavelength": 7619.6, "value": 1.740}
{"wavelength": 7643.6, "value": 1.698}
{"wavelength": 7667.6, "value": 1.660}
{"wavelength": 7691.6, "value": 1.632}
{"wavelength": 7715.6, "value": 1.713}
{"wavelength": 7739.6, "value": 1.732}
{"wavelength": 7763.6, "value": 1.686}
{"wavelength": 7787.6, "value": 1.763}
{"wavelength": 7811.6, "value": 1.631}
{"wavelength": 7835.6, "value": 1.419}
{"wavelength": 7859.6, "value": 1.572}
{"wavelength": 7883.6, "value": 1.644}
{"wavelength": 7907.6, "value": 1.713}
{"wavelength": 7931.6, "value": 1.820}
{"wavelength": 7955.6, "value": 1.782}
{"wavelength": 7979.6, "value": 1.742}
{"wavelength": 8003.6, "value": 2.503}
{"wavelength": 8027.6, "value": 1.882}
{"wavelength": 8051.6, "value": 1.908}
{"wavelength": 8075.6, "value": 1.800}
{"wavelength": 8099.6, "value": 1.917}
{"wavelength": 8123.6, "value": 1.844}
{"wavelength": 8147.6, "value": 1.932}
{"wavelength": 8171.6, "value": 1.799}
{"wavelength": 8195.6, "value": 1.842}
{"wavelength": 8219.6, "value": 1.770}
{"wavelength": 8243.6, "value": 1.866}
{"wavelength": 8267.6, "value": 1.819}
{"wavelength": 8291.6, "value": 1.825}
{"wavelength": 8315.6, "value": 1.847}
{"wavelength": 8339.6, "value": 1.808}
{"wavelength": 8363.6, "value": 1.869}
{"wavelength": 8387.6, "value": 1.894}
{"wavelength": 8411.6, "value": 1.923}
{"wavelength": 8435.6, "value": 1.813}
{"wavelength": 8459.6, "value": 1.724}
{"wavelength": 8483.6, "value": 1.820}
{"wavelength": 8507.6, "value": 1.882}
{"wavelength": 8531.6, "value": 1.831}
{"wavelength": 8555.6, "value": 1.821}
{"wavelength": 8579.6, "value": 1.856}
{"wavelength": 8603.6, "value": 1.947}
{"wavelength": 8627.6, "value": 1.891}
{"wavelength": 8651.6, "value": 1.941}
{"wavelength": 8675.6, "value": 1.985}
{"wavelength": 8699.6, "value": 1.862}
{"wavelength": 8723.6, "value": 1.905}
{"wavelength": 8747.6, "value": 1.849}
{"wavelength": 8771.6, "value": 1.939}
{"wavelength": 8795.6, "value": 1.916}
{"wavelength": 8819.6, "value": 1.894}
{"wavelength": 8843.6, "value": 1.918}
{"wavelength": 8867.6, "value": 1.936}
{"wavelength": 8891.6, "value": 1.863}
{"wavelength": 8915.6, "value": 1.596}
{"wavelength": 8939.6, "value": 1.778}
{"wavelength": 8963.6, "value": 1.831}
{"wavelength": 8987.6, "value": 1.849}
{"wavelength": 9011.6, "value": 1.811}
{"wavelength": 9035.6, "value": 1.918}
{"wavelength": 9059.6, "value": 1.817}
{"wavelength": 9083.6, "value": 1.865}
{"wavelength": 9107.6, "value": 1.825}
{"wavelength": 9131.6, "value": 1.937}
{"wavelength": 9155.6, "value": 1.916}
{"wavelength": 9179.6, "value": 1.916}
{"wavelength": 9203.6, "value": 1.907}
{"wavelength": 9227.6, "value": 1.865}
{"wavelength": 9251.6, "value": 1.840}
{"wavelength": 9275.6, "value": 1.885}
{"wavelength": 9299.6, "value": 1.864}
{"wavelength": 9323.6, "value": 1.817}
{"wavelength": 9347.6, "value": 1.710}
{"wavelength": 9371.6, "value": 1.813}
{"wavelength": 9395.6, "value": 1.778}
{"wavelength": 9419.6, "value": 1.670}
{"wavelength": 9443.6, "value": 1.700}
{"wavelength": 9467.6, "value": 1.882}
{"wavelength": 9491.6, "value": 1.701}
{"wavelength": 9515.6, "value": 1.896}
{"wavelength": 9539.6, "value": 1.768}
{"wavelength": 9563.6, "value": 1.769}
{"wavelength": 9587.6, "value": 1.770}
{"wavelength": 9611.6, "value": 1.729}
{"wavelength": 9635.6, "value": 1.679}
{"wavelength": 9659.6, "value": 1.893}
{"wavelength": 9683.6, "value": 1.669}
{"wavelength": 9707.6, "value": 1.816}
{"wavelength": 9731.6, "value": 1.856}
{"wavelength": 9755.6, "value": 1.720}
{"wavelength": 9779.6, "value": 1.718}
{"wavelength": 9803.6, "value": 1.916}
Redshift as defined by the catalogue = 0.513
